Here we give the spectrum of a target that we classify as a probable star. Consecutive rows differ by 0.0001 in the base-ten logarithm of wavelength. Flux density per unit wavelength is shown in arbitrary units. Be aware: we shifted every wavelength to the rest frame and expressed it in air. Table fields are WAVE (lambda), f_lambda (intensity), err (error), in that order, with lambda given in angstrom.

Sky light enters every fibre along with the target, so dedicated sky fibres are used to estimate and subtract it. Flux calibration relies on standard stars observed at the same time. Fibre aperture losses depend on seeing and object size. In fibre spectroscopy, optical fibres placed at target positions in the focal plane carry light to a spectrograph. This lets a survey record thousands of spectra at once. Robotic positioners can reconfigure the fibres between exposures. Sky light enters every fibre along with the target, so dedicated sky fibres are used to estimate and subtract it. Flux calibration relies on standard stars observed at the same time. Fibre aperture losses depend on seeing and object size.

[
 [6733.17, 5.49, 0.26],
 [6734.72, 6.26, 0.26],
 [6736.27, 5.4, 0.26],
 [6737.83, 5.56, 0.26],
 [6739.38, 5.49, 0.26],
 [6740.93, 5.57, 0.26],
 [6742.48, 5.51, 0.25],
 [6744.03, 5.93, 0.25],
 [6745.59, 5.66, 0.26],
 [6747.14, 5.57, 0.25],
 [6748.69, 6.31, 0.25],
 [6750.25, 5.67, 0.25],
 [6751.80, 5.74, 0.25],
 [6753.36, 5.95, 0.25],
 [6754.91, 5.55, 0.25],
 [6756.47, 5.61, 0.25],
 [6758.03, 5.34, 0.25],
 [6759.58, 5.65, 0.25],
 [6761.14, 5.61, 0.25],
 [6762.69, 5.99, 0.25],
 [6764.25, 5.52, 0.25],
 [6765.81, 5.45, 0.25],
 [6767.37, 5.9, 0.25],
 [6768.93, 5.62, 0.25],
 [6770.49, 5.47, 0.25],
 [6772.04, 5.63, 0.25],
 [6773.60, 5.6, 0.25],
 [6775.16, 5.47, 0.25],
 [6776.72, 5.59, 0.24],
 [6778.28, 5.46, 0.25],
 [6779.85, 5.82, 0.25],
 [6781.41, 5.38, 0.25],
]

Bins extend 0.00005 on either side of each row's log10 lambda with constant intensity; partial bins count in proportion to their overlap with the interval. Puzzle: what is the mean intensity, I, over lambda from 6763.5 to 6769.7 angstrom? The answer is 5.62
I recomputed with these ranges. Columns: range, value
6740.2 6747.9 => 5.65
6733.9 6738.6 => 5.73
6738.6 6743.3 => 5.54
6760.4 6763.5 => 5.81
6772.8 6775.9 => 5.54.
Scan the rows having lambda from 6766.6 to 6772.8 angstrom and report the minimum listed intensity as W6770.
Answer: 5.47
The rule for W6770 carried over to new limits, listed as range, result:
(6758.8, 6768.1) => 5.45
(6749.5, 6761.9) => 5.34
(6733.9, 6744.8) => 5.4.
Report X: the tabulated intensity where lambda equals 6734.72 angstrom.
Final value 6.26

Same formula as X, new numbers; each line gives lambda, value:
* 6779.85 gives 5.82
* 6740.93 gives 5.57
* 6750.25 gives 5.67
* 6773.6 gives 5.6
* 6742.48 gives 5.51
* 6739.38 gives 5.49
